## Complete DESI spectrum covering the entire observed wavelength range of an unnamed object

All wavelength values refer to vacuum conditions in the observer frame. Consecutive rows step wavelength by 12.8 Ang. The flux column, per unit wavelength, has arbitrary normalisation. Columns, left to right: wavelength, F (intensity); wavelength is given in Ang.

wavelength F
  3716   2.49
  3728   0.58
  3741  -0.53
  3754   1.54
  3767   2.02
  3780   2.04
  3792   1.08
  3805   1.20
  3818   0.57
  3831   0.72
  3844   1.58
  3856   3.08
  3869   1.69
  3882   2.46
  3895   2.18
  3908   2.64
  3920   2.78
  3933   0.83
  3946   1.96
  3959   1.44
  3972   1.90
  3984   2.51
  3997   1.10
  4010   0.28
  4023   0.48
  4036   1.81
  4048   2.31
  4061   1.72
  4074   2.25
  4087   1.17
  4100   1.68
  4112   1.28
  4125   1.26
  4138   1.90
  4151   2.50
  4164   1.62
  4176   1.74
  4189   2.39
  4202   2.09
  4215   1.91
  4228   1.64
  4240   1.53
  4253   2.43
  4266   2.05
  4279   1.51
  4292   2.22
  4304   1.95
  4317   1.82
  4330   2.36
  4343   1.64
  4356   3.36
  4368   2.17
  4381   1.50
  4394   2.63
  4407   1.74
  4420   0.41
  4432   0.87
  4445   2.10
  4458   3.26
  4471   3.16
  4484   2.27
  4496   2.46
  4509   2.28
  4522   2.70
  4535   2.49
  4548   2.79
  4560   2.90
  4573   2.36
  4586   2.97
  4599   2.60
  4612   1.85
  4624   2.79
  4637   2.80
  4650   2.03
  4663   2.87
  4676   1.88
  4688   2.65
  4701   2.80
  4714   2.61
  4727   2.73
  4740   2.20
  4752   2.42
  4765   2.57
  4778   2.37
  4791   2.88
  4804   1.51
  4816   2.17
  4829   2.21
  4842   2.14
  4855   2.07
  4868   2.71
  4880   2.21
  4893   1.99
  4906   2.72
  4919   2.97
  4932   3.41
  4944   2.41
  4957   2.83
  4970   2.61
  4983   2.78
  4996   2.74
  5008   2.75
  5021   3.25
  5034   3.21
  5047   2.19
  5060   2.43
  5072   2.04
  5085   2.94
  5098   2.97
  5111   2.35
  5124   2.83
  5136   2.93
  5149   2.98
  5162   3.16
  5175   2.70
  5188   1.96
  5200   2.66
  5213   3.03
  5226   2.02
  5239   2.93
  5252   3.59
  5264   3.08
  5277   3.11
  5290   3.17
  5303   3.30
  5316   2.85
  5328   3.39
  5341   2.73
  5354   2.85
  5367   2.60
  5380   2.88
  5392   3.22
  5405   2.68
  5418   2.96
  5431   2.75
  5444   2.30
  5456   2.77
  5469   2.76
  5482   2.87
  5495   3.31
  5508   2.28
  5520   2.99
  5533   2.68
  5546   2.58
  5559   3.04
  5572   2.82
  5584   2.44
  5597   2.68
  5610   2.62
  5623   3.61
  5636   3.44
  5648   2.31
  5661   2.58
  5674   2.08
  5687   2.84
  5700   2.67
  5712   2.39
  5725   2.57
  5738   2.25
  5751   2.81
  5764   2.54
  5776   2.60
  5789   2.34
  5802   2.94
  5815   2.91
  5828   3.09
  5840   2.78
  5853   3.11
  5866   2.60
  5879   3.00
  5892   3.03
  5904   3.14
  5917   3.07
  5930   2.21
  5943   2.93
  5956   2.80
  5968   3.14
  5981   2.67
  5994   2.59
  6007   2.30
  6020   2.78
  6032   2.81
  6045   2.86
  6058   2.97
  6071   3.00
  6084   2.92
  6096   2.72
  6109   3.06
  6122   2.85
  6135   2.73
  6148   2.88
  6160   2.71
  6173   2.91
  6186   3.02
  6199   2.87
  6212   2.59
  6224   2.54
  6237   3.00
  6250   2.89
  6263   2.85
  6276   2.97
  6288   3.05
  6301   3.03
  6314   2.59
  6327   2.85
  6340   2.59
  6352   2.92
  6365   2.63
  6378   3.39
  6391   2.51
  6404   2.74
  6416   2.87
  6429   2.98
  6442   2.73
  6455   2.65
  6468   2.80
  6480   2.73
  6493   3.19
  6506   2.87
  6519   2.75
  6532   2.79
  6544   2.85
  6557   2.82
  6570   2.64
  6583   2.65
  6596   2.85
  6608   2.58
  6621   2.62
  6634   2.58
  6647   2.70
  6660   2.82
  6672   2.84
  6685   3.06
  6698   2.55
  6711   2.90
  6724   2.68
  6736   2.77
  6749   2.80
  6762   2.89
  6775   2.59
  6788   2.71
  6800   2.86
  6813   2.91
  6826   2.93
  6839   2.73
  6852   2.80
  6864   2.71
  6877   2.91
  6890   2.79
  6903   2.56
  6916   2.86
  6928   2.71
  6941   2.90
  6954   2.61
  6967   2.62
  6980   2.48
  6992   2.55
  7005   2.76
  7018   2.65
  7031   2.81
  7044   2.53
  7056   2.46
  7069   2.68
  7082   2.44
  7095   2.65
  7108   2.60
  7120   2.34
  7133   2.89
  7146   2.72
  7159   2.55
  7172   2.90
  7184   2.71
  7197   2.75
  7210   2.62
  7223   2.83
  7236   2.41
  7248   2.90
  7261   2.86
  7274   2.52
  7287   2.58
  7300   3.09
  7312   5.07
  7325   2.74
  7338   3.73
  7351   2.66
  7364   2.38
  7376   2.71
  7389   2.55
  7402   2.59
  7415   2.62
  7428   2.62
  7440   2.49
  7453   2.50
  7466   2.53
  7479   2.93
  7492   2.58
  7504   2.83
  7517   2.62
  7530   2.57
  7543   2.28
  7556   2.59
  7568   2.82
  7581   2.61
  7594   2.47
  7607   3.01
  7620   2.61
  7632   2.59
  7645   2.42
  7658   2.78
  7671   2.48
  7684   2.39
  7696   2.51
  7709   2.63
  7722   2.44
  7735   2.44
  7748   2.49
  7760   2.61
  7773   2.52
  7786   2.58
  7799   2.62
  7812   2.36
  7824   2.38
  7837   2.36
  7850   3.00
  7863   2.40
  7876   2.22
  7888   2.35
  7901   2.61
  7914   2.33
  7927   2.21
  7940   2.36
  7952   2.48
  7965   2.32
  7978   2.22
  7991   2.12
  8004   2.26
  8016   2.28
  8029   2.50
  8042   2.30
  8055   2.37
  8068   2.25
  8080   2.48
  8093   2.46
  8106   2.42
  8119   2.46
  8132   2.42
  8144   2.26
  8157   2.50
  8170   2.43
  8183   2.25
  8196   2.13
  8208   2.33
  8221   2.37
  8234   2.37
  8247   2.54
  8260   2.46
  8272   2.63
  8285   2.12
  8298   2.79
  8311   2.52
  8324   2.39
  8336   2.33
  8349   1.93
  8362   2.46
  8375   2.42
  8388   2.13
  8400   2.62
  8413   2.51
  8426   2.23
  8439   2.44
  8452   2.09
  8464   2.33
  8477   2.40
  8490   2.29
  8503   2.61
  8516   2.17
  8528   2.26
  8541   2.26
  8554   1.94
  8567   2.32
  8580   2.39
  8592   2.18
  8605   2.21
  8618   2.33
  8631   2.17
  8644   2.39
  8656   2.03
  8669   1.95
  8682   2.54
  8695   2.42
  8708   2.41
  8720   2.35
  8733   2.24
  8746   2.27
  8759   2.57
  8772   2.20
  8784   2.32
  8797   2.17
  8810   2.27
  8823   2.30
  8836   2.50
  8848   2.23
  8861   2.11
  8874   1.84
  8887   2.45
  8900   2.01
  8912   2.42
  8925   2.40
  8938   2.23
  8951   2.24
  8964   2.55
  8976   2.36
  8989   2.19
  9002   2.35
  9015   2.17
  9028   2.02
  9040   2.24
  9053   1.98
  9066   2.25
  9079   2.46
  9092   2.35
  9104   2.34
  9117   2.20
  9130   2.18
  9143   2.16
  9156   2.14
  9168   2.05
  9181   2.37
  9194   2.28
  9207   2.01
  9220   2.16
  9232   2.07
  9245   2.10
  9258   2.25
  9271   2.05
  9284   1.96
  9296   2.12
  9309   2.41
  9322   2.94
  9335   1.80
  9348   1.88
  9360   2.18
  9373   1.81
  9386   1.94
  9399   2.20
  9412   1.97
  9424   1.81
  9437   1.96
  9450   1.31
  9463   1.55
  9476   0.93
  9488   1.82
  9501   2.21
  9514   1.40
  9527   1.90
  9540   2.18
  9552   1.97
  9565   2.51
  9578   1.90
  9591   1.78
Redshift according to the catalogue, 0.11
